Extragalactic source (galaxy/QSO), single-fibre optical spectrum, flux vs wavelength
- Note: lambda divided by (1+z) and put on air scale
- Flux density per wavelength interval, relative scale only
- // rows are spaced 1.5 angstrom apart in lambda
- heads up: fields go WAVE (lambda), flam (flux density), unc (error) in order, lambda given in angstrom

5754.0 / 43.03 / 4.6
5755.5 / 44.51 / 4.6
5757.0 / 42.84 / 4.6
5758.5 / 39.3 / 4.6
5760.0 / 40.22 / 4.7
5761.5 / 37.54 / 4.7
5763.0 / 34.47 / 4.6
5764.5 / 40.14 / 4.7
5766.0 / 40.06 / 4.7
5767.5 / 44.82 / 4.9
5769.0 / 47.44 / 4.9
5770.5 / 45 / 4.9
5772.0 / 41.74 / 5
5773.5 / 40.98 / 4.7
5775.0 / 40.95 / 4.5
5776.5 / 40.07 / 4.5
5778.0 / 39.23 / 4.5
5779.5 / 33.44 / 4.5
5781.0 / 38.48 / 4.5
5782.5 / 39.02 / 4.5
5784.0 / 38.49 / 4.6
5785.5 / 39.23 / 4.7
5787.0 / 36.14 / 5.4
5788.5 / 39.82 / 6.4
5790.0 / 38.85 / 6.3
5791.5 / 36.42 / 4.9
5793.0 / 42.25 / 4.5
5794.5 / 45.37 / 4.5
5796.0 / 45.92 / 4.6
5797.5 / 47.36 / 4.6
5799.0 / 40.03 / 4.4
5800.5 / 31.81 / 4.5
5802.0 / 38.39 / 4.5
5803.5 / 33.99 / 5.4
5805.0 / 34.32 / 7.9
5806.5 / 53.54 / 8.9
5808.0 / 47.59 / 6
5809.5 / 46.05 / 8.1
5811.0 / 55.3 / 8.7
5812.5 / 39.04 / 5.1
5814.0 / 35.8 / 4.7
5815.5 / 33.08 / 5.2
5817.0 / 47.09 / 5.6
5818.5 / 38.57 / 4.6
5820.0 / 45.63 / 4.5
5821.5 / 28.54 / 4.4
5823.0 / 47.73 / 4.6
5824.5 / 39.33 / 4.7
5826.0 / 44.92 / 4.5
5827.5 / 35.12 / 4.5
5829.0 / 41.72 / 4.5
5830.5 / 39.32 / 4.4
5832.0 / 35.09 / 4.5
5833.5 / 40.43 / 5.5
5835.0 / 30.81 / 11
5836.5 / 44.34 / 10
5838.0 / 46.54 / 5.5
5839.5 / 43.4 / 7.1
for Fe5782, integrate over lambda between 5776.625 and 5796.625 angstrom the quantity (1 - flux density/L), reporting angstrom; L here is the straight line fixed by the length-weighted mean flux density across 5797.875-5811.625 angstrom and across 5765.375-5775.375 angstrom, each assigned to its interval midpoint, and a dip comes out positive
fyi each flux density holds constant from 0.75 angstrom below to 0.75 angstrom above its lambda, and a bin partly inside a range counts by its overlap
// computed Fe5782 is 1.6 angstrom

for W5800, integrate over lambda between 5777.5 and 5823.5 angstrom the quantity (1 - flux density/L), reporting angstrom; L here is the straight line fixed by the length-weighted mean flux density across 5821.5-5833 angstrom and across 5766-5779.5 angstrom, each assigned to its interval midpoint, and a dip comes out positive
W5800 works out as 0.3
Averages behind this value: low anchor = 41.9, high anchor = 39.7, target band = 40.5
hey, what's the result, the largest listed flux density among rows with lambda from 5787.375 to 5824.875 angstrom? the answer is 55.3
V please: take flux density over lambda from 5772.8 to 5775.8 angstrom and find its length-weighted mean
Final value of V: 40.9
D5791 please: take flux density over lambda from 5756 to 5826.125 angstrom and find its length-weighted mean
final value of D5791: 40.7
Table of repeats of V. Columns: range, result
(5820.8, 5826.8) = 40.2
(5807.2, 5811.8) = 49.6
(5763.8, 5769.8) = 43.2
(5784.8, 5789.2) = 38.4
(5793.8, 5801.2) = 42.1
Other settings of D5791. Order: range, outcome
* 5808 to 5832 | 41.2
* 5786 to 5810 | 41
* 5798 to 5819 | 41.1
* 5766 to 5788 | 40.3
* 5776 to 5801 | 39.6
